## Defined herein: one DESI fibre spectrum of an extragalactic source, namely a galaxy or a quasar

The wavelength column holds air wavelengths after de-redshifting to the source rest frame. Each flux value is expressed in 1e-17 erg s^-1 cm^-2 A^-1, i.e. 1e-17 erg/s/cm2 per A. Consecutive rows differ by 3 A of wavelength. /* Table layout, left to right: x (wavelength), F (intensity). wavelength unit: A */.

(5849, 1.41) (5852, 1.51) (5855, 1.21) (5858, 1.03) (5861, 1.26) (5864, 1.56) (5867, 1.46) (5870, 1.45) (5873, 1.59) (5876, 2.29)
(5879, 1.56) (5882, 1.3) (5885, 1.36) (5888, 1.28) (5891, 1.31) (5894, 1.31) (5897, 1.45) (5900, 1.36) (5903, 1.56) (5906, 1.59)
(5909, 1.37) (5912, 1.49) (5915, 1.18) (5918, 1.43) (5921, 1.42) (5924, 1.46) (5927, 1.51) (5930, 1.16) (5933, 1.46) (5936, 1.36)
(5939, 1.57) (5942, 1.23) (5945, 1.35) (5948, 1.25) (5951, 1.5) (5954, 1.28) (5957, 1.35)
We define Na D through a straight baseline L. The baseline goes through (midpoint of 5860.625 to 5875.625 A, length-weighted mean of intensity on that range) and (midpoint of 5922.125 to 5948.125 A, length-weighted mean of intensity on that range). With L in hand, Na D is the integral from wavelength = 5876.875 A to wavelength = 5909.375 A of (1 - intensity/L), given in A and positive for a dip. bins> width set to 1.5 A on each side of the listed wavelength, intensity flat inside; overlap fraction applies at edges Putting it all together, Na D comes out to 1.3 A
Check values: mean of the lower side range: 1.54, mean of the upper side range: 1.38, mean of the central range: 1.42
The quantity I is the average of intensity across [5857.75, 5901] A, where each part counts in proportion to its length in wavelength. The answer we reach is 1.45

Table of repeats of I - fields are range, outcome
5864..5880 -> 1.66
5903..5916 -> 1.43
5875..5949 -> 1.42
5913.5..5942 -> 1.39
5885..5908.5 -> 1.4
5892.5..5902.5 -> 1.39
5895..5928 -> 1.44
